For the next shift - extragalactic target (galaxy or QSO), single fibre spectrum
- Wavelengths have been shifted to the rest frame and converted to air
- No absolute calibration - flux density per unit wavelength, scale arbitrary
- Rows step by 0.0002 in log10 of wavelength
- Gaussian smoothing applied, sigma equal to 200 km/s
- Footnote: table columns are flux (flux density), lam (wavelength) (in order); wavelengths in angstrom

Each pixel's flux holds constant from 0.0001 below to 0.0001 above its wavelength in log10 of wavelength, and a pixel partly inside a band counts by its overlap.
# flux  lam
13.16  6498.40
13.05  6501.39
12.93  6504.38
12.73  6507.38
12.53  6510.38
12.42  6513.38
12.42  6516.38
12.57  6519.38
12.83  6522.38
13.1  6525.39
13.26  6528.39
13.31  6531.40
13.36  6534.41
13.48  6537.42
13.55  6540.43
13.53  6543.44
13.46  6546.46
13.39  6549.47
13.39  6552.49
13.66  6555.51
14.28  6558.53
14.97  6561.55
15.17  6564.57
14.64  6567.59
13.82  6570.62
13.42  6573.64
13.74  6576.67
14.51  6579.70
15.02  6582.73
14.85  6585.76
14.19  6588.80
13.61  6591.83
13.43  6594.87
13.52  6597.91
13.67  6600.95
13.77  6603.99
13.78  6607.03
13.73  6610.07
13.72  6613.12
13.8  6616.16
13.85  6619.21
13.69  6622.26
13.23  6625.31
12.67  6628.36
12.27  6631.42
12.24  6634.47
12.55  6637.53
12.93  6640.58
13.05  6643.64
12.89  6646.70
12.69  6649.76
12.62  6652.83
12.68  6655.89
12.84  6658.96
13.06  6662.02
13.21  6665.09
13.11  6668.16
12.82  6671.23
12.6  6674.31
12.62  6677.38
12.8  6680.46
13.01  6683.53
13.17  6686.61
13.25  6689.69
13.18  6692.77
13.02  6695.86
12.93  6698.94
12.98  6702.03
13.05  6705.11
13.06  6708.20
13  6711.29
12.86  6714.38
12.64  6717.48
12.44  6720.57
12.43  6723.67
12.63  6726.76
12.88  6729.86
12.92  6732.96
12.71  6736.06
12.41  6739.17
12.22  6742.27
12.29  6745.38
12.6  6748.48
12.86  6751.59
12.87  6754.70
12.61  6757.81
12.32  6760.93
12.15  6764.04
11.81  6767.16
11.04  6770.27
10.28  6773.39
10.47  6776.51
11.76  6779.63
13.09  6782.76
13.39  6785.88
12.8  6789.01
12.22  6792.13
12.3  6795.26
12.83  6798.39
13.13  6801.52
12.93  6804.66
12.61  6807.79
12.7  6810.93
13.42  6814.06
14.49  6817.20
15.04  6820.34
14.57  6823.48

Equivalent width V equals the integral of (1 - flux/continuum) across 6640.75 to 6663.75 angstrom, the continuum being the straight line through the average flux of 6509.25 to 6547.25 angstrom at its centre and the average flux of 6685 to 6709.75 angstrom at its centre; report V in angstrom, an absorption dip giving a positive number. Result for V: 0.4 angstrom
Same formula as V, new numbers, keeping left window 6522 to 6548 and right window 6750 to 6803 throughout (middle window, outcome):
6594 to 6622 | -1.5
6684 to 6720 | -1.2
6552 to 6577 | -1.8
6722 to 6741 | -0.3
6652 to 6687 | -0.4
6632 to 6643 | 0.2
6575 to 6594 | -1.7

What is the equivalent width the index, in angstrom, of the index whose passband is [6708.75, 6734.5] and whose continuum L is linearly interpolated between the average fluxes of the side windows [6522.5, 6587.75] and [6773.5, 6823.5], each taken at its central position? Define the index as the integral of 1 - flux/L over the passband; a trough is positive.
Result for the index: 0.9 angstrom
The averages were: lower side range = 13.9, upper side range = 12.9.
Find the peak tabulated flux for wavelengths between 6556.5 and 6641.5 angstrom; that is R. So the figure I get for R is 15.17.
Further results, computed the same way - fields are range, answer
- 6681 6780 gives 13.25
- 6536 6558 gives 13.66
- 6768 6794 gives 13.39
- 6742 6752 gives 12.86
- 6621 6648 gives 13.69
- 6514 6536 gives 13.36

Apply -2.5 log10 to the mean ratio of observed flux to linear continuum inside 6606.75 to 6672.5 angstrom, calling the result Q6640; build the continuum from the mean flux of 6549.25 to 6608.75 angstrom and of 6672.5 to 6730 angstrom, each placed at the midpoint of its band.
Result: 0.03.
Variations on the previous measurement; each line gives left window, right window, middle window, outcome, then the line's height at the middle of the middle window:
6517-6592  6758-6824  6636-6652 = 0.04 mag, 13.3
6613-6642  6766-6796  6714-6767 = -0.03 mag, 12.2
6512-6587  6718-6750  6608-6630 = -0.02 mag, 13.3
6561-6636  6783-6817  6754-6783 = 0.11 mag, 13.1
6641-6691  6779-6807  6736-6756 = 0.02 mag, 12.8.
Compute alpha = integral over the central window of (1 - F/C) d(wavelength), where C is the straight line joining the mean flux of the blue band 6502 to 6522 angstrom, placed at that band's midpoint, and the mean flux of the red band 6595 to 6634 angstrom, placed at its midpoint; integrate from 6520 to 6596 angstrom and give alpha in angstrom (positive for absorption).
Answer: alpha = -4.8 angstrom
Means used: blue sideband 12.6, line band 13.8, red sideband 13.4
